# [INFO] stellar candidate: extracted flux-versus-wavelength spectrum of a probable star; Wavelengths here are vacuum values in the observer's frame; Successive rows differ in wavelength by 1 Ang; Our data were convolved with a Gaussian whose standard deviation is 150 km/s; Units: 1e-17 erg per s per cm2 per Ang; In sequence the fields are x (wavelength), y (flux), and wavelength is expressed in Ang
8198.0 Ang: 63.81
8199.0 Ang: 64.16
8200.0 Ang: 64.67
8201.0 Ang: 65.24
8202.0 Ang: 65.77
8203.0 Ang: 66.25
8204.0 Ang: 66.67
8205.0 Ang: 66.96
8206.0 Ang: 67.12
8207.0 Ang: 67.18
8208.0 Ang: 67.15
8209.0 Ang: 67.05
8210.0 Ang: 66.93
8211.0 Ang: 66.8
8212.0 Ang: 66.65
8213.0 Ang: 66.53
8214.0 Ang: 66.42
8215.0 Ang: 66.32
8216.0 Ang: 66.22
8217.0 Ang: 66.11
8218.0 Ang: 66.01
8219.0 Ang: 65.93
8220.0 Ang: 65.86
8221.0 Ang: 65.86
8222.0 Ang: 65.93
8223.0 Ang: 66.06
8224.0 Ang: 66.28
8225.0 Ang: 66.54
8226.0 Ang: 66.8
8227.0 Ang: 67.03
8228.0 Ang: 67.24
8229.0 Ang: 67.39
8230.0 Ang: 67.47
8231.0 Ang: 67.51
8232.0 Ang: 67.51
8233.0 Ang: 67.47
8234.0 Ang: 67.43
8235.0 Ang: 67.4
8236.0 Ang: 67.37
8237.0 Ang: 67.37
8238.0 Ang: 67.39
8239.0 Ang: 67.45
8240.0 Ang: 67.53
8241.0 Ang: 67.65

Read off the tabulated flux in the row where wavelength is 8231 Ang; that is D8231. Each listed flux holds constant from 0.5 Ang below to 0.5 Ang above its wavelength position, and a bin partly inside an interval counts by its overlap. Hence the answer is 67.51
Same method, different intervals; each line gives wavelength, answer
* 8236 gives 67.37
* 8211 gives 66.8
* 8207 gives 67.18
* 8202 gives 65.77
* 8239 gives 67.45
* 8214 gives 66.42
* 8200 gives 64.67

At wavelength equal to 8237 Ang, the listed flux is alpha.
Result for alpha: 67.37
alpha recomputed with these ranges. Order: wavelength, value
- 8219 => 65.93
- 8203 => 66.25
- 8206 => 67.12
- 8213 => 66.53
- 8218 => 66.01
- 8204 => 66.67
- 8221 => 65.86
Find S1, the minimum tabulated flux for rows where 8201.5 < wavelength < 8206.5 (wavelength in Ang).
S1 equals 65.77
